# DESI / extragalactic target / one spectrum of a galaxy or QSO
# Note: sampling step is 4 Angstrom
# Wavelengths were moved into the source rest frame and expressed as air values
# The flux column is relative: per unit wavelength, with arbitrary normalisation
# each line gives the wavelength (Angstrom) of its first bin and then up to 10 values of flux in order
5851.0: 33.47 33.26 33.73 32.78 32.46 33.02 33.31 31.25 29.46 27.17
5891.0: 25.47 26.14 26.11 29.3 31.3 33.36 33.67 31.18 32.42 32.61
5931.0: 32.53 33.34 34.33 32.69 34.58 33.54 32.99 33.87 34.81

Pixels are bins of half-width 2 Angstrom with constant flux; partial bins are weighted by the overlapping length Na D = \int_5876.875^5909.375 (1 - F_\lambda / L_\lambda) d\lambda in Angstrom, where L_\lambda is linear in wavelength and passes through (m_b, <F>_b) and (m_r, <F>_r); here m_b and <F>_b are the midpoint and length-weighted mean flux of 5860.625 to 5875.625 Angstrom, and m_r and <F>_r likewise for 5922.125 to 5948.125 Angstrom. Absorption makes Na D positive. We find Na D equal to 4.6 Angstrom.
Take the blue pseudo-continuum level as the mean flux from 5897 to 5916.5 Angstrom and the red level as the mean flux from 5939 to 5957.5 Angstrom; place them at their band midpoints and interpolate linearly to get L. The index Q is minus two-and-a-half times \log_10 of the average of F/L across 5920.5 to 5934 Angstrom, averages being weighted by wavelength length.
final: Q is -0.01 mag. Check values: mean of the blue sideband 30.7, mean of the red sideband 33.6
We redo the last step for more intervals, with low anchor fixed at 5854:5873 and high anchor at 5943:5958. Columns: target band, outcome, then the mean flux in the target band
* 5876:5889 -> 0.12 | 29.6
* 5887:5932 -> 0.11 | 30.2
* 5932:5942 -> 0.00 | 33.6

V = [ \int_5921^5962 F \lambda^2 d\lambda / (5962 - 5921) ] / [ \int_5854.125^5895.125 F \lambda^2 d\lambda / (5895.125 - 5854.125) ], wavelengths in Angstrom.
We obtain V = 1.10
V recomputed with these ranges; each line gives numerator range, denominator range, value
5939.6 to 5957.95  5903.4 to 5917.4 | 1.05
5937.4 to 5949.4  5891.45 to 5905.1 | 1.27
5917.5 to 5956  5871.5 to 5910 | 1.15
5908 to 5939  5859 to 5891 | 1.07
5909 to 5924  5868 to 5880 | 1.02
